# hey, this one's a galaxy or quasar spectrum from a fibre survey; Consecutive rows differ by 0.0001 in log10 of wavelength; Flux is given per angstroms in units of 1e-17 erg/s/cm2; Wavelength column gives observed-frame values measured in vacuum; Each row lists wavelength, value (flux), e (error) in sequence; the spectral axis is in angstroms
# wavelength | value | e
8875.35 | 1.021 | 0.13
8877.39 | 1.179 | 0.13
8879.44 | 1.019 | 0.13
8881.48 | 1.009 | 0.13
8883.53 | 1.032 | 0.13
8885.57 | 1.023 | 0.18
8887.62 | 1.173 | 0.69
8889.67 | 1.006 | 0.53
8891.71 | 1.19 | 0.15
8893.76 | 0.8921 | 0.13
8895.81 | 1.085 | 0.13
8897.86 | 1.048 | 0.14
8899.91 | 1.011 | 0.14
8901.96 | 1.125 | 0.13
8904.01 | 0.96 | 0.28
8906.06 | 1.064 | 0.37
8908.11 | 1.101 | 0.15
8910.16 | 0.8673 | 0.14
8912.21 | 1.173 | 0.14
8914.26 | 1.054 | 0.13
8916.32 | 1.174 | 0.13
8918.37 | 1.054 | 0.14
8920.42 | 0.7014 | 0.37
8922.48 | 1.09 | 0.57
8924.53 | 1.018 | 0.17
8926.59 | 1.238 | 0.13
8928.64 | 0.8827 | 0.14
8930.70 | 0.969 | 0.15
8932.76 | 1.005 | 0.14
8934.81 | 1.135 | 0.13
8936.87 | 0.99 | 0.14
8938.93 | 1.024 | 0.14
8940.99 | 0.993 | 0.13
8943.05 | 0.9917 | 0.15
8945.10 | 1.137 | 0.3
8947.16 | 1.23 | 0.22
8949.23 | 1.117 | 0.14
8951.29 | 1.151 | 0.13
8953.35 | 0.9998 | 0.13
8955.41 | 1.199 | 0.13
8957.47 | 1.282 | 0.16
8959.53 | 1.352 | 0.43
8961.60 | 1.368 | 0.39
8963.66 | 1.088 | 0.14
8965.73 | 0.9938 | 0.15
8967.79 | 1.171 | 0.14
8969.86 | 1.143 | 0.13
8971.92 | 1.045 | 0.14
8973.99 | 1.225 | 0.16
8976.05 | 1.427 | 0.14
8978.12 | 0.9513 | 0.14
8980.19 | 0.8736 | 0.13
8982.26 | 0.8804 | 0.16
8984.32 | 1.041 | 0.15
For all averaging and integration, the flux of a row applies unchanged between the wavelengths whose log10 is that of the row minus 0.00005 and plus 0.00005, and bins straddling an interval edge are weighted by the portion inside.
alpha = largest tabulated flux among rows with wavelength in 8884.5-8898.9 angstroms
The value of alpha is 1.19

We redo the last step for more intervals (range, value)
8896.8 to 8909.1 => 1.125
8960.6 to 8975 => 1.368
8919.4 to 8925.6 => 1.09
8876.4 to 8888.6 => 1.179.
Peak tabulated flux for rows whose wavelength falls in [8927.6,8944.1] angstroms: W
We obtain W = 1.135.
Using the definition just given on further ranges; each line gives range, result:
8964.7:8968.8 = 1.171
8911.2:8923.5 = 1.174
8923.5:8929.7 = 1.238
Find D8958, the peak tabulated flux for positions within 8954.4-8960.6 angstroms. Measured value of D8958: 1.352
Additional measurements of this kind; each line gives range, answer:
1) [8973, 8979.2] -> 1.427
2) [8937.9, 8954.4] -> 1.23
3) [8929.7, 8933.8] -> 1.005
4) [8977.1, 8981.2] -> 0.9513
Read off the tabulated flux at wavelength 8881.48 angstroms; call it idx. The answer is 1.009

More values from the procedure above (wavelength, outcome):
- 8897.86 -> 1.048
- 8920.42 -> 0.7014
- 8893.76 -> 0.8921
